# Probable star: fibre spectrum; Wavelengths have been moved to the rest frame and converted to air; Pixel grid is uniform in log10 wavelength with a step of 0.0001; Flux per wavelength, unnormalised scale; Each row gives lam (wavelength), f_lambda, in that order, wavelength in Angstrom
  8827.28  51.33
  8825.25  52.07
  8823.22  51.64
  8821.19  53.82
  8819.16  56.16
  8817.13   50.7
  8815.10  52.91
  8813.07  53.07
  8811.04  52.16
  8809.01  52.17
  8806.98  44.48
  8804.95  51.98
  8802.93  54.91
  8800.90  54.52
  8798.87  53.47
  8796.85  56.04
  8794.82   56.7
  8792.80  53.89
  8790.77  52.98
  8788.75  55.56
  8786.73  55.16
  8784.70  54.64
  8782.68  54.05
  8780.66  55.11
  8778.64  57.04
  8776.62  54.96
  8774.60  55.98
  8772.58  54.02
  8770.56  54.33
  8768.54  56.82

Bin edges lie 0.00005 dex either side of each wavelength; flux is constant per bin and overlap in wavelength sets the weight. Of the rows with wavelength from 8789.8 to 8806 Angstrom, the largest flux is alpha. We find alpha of 56.7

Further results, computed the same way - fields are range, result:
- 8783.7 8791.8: 55.56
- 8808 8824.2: 56.16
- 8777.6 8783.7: 57.04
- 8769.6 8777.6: 55.98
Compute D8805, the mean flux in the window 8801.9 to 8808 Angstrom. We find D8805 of 50.5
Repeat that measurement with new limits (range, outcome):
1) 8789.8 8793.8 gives 53.4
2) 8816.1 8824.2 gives 53.1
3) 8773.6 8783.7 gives 55.5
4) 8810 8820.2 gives 53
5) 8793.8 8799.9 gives 55.4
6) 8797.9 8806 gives 53.7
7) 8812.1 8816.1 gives 53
